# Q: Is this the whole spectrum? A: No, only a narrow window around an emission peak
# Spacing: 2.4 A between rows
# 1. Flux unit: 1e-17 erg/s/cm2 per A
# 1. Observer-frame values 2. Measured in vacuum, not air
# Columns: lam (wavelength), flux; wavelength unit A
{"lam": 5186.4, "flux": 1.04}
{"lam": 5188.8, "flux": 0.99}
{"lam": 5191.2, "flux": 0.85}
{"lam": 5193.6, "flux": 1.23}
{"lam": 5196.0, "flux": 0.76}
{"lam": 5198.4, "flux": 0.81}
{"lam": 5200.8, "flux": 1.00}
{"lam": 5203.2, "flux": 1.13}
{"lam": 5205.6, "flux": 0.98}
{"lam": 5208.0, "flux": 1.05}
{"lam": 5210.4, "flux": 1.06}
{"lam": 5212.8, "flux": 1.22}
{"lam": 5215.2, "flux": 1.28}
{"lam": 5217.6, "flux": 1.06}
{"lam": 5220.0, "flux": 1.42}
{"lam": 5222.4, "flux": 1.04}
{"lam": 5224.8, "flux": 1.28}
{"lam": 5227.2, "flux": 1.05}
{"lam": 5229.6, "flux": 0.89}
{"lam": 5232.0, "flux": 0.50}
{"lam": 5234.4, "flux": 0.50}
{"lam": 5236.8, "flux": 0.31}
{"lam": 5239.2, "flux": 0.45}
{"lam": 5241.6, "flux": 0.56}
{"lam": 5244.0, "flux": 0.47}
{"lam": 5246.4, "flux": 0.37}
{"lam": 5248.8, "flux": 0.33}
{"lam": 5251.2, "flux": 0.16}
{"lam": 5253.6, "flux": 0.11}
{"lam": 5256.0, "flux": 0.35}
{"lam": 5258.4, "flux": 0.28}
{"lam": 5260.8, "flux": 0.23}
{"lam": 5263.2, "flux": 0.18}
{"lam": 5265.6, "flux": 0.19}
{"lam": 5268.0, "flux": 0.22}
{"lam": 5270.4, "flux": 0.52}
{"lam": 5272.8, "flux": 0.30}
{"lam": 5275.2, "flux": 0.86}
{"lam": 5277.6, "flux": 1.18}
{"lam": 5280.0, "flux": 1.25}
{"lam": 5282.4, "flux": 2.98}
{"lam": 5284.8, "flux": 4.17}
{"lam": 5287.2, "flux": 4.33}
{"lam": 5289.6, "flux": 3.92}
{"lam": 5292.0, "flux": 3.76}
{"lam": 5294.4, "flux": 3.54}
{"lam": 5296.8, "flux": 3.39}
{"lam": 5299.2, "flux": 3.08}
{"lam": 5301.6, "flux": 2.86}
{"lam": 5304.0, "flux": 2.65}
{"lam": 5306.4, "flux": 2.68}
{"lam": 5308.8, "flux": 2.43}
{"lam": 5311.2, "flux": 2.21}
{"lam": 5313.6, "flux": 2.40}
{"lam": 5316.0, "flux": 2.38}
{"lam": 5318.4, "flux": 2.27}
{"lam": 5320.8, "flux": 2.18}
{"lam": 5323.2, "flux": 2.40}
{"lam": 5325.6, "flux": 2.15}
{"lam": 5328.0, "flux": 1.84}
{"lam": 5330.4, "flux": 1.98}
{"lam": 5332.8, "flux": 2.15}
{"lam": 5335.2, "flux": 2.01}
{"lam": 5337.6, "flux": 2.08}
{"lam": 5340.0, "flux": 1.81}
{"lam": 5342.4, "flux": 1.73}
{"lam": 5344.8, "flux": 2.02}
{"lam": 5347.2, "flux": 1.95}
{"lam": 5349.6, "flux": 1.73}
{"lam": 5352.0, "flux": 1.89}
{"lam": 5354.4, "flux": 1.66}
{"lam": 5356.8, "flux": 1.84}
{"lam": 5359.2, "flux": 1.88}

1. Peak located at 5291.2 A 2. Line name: C IV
